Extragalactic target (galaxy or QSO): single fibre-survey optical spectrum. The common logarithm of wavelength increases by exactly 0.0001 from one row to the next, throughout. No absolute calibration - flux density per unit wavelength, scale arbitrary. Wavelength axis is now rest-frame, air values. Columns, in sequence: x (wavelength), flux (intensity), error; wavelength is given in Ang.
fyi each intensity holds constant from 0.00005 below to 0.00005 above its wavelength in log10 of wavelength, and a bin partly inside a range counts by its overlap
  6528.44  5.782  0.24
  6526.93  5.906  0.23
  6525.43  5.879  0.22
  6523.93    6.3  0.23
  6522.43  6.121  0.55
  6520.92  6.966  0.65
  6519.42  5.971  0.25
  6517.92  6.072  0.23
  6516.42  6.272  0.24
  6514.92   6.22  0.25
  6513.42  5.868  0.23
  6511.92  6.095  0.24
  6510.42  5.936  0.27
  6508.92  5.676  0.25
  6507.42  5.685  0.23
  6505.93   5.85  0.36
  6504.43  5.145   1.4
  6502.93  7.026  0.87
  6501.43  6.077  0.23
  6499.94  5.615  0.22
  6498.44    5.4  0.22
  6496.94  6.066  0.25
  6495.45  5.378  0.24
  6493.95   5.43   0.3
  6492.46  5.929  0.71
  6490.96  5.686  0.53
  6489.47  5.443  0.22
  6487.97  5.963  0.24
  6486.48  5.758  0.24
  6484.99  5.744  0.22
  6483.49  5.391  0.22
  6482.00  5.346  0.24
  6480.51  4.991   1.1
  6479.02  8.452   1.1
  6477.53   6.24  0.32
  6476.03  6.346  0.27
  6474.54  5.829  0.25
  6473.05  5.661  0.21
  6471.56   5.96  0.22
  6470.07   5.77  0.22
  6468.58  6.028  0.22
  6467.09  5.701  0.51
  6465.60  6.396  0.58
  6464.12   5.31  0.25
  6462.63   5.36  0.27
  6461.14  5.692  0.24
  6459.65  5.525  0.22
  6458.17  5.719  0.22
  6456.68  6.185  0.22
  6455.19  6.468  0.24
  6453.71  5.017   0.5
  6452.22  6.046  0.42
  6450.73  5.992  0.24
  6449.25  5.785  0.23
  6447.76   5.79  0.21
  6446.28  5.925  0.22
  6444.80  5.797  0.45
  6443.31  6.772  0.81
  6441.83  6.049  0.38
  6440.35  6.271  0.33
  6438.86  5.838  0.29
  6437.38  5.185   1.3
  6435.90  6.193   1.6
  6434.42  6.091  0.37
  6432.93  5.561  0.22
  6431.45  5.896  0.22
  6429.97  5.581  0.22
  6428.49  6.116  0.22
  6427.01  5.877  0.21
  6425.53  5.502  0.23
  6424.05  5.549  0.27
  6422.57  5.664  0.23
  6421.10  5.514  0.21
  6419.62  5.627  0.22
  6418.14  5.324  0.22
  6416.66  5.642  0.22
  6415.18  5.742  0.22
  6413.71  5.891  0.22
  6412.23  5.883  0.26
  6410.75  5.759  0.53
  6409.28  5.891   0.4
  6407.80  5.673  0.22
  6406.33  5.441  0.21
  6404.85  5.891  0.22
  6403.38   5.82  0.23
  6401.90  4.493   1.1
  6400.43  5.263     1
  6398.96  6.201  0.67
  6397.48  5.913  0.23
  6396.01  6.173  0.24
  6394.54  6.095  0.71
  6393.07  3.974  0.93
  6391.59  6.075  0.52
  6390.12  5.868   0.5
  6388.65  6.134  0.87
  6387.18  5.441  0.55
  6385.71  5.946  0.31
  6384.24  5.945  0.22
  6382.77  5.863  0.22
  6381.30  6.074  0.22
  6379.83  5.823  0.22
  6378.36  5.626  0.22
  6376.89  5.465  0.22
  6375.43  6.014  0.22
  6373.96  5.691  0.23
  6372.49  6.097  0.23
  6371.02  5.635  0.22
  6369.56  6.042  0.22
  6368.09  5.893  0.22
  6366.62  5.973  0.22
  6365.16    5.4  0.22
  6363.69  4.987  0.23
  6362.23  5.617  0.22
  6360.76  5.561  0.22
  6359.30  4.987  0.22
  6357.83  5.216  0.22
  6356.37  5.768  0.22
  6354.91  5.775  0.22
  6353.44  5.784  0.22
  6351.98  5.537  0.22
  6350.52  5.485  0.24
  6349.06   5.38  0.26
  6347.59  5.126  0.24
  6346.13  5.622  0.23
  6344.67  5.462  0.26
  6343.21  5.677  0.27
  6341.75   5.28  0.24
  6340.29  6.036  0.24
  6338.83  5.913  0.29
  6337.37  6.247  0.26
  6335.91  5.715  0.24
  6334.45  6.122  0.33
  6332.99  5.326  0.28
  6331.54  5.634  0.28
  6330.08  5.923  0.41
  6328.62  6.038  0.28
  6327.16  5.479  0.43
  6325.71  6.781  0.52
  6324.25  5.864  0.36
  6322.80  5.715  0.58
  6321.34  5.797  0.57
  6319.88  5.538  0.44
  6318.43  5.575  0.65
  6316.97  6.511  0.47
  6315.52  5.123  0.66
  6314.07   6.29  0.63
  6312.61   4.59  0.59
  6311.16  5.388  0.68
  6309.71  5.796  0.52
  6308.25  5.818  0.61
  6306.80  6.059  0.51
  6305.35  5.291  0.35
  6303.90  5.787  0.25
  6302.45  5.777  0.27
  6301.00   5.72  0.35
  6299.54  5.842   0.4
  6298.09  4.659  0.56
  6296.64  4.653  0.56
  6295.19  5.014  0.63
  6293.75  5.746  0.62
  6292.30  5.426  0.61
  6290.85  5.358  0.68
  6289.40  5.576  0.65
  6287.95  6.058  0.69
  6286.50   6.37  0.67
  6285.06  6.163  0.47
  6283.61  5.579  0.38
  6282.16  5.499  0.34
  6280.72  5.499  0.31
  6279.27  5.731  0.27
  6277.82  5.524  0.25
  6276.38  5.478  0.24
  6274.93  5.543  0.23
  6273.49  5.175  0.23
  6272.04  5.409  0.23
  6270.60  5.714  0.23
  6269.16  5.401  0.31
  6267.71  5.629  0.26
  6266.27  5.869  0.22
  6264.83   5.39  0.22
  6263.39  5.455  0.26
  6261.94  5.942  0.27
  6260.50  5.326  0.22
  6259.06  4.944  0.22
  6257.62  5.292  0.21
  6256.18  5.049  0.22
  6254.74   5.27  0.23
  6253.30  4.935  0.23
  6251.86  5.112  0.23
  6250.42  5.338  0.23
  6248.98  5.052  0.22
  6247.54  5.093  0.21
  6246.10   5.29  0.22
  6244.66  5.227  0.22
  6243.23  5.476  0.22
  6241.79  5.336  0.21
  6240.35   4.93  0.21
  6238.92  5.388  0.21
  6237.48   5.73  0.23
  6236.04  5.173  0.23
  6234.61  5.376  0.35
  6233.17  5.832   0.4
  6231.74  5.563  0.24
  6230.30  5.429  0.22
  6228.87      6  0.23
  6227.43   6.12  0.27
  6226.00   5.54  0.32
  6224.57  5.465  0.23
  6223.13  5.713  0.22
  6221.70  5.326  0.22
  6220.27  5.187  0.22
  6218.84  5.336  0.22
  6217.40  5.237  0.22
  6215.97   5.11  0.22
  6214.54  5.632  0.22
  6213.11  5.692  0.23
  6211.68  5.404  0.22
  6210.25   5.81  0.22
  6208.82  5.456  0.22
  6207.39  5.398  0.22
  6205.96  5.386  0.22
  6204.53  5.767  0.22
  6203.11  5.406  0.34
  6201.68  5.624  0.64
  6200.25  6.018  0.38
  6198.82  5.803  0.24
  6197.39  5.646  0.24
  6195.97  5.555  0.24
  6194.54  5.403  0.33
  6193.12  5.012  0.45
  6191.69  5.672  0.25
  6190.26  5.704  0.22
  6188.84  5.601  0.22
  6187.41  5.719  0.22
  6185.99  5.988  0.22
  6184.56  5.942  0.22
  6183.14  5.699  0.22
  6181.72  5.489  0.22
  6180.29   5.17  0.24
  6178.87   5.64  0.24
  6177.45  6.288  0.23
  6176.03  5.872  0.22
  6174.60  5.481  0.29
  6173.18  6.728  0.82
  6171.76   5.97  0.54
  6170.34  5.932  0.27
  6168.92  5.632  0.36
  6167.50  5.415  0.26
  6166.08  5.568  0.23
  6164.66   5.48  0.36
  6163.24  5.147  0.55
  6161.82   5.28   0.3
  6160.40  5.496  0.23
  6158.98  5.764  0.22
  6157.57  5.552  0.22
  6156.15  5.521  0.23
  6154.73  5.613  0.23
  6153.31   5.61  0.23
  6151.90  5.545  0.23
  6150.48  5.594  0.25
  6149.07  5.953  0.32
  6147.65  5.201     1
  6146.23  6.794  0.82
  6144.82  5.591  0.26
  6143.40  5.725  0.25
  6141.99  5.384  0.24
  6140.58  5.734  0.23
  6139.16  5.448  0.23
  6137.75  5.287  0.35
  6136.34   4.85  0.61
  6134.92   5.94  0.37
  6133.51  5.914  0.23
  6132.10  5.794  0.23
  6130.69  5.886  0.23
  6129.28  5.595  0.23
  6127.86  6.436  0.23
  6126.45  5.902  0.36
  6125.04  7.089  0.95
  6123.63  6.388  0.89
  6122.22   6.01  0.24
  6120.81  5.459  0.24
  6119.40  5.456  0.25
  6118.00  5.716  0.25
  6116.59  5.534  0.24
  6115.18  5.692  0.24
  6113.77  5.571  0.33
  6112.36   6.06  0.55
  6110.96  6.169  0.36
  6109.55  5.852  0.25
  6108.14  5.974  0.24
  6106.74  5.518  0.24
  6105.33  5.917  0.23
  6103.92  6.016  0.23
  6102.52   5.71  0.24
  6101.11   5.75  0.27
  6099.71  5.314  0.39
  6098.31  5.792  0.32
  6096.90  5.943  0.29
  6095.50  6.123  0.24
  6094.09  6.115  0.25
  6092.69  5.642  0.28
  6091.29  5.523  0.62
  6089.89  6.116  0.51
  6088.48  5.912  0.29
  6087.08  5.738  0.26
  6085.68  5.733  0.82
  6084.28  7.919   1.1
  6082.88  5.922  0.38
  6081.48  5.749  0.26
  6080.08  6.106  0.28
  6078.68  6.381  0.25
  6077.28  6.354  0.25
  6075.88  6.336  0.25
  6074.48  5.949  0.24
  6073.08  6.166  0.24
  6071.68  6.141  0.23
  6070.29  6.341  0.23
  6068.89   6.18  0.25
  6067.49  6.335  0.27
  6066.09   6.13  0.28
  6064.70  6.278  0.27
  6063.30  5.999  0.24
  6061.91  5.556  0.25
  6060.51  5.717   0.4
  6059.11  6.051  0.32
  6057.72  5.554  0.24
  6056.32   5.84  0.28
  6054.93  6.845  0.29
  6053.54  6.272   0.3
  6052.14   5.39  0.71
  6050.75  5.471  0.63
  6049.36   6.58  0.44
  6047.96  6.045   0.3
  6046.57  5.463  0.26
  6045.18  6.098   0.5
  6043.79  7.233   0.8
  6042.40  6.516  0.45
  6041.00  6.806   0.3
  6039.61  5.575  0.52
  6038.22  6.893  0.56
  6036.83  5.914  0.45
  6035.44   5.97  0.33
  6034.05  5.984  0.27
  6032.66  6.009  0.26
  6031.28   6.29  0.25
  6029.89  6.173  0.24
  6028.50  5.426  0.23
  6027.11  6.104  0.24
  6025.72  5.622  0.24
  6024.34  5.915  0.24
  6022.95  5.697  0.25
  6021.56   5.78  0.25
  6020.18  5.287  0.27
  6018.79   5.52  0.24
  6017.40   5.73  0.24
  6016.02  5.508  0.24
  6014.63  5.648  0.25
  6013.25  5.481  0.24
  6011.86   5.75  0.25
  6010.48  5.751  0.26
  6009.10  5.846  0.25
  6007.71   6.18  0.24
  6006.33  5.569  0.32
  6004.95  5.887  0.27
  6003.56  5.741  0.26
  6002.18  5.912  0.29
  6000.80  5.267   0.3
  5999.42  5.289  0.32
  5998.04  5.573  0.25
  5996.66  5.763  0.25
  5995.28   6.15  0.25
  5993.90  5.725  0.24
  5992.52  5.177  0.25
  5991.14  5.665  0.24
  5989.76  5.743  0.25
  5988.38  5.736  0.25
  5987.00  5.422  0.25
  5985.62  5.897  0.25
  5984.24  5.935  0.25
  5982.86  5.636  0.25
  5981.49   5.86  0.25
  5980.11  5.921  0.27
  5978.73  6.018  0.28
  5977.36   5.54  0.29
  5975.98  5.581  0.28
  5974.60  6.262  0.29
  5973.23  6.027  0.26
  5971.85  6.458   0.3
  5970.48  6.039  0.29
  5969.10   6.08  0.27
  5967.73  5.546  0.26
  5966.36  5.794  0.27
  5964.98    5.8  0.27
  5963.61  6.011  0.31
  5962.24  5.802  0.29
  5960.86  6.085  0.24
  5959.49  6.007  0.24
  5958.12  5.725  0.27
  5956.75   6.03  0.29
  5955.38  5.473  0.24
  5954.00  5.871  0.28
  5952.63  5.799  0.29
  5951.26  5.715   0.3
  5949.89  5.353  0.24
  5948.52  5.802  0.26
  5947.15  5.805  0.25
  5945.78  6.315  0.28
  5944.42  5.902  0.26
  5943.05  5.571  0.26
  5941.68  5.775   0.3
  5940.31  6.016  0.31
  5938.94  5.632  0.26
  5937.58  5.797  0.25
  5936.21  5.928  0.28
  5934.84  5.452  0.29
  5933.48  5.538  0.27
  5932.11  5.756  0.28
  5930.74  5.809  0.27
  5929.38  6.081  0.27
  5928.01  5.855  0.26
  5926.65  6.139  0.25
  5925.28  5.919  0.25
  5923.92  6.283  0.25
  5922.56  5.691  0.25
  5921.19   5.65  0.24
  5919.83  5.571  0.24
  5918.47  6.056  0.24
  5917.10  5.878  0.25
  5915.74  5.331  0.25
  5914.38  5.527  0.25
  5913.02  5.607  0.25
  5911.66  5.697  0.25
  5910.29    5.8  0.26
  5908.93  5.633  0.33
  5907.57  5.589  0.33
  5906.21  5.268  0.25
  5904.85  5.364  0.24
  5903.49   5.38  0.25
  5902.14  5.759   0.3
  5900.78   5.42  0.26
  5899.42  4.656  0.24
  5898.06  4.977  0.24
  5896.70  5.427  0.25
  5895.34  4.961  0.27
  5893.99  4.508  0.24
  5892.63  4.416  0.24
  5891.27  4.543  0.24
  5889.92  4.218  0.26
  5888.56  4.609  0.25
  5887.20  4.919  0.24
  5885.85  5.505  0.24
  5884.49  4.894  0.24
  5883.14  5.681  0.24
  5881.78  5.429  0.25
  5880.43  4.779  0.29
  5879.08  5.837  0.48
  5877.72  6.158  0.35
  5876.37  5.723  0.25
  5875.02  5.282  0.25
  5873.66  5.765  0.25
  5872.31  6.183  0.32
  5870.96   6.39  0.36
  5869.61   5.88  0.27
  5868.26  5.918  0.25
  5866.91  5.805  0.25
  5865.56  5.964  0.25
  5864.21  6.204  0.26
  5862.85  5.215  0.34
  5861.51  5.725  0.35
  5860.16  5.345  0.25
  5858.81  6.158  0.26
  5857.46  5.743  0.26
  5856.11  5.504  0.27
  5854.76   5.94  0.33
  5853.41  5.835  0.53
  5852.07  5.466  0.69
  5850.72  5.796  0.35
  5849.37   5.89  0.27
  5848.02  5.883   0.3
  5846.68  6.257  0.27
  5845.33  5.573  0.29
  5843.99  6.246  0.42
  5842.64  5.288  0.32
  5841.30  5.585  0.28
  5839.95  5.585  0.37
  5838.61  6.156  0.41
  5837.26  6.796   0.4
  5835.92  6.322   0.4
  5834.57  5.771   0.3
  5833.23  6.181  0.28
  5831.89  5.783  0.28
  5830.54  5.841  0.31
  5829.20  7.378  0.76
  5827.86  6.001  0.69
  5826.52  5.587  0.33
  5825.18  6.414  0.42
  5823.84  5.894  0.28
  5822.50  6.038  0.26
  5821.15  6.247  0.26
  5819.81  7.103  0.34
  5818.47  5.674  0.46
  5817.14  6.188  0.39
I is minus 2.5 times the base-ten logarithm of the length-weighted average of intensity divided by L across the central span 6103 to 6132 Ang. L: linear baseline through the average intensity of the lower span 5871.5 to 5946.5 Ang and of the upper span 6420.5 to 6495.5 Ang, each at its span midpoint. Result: -0.05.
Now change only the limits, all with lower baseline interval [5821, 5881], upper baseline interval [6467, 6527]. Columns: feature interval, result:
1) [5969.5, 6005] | 0.023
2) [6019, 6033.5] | 0.015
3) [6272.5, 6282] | 0.082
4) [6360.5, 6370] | 0.056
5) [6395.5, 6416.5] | 0.041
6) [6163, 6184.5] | 0.036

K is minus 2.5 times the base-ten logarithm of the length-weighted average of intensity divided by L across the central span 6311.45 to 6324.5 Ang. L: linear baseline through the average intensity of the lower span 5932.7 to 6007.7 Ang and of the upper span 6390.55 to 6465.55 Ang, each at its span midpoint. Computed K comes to 0.02 mag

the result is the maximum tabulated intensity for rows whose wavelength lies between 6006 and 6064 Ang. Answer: 7.233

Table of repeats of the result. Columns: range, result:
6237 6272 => 5.942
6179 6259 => 6.12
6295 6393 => 6.781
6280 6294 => 6.37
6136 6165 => 6.794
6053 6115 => 7.919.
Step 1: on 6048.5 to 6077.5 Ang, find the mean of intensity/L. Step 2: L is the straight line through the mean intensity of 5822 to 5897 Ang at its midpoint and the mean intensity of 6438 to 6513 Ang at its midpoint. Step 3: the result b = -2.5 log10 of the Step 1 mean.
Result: -0.059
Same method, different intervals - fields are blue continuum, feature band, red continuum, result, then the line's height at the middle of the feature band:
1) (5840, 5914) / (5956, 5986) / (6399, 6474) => -0.07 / 5.55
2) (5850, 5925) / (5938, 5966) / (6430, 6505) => -0.05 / 5.55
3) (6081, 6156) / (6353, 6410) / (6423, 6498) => 0.03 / 5.85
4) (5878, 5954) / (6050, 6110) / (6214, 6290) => -0.10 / 5.49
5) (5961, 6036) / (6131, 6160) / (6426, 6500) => 0.03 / 5.81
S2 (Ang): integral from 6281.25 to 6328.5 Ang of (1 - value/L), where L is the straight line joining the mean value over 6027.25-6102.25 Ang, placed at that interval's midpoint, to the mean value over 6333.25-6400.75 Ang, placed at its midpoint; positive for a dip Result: 0.9 Ang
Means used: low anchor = 6.07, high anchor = 5.69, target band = 5.66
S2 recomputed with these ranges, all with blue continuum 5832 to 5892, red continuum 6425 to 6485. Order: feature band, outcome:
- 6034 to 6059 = -1.71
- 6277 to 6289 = 0.07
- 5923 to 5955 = -0.67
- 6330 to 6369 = 1.65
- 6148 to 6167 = 0.80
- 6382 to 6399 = 0.23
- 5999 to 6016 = 0.12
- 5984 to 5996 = 0.03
